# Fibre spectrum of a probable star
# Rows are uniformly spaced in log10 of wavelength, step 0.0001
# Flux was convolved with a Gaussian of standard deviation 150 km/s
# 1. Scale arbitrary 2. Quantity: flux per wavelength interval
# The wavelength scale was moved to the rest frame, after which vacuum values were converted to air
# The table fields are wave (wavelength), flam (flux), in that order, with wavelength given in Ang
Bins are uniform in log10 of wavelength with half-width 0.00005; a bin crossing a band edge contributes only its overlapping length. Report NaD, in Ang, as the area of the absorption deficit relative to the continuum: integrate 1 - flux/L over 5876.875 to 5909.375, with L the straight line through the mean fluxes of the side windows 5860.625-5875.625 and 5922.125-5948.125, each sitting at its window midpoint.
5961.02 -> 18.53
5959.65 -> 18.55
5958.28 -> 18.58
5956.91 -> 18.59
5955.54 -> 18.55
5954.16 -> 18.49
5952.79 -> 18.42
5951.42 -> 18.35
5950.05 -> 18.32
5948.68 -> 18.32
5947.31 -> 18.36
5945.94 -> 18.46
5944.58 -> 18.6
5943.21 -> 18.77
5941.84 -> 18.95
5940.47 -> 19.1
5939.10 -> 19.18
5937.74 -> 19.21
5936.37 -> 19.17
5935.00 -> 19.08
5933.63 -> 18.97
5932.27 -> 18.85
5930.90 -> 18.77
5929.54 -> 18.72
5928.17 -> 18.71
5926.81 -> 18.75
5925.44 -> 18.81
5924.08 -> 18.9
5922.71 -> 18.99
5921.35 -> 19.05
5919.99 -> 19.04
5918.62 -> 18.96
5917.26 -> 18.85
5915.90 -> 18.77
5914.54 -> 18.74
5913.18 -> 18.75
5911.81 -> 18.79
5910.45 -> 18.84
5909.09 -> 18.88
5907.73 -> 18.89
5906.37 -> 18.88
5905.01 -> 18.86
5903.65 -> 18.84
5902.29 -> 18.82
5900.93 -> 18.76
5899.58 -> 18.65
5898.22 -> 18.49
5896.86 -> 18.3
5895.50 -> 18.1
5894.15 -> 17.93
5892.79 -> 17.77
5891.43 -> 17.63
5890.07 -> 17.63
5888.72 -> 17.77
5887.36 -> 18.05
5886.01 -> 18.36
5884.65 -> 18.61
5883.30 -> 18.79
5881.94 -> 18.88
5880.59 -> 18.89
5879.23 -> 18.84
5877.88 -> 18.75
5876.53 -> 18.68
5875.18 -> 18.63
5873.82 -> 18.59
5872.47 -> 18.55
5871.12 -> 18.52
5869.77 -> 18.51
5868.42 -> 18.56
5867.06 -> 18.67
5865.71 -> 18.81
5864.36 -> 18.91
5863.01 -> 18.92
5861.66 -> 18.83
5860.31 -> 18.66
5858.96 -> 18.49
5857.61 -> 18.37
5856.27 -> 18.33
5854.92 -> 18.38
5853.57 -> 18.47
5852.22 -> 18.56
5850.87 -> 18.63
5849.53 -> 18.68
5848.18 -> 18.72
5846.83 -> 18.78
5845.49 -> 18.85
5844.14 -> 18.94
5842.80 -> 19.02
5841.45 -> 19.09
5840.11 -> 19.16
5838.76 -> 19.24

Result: 0.5 Ang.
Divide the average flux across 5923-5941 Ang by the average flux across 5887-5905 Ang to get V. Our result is 1.0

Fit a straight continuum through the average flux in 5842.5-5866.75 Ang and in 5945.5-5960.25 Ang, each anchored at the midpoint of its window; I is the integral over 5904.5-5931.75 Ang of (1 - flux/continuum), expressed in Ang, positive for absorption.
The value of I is -0.5 Ang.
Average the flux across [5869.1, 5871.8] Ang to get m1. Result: 18.5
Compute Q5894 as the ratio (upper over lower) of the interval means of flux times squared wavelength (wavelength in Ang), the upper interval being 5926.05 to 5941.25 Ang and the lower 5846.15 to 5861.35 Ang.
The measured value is 1.0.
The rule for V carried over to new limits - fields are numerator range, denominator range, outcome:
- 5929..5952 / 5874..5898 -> 1.02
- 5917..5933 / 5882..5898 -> 1.04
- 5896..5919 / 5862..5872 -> 1.00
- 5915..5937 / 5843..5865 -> 1.01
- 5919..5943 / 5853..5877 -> 1.02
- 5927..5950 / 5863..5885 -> 1.01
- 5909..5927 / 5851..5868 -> 1.01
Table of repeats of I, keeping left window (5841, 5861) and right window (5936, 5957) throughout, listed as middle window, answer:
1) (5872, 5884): 0.0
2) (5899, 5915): -0.1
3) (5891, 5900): 0.3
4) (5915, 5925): -0.1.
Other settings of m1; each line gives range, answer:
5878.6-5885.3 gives 18.8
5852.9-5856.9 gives 18.4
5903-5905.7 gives 18.8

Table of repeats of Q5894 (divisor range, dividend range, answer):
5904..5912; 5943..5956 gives 0.99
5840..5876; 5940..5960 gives 1.02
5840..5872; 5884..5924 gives 1.01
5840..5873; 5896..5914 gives 1.02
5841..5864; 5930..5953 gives 1.04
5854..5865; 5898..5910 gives 1.03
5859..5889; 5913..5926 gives 1.03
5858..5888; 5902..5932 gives 1.03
